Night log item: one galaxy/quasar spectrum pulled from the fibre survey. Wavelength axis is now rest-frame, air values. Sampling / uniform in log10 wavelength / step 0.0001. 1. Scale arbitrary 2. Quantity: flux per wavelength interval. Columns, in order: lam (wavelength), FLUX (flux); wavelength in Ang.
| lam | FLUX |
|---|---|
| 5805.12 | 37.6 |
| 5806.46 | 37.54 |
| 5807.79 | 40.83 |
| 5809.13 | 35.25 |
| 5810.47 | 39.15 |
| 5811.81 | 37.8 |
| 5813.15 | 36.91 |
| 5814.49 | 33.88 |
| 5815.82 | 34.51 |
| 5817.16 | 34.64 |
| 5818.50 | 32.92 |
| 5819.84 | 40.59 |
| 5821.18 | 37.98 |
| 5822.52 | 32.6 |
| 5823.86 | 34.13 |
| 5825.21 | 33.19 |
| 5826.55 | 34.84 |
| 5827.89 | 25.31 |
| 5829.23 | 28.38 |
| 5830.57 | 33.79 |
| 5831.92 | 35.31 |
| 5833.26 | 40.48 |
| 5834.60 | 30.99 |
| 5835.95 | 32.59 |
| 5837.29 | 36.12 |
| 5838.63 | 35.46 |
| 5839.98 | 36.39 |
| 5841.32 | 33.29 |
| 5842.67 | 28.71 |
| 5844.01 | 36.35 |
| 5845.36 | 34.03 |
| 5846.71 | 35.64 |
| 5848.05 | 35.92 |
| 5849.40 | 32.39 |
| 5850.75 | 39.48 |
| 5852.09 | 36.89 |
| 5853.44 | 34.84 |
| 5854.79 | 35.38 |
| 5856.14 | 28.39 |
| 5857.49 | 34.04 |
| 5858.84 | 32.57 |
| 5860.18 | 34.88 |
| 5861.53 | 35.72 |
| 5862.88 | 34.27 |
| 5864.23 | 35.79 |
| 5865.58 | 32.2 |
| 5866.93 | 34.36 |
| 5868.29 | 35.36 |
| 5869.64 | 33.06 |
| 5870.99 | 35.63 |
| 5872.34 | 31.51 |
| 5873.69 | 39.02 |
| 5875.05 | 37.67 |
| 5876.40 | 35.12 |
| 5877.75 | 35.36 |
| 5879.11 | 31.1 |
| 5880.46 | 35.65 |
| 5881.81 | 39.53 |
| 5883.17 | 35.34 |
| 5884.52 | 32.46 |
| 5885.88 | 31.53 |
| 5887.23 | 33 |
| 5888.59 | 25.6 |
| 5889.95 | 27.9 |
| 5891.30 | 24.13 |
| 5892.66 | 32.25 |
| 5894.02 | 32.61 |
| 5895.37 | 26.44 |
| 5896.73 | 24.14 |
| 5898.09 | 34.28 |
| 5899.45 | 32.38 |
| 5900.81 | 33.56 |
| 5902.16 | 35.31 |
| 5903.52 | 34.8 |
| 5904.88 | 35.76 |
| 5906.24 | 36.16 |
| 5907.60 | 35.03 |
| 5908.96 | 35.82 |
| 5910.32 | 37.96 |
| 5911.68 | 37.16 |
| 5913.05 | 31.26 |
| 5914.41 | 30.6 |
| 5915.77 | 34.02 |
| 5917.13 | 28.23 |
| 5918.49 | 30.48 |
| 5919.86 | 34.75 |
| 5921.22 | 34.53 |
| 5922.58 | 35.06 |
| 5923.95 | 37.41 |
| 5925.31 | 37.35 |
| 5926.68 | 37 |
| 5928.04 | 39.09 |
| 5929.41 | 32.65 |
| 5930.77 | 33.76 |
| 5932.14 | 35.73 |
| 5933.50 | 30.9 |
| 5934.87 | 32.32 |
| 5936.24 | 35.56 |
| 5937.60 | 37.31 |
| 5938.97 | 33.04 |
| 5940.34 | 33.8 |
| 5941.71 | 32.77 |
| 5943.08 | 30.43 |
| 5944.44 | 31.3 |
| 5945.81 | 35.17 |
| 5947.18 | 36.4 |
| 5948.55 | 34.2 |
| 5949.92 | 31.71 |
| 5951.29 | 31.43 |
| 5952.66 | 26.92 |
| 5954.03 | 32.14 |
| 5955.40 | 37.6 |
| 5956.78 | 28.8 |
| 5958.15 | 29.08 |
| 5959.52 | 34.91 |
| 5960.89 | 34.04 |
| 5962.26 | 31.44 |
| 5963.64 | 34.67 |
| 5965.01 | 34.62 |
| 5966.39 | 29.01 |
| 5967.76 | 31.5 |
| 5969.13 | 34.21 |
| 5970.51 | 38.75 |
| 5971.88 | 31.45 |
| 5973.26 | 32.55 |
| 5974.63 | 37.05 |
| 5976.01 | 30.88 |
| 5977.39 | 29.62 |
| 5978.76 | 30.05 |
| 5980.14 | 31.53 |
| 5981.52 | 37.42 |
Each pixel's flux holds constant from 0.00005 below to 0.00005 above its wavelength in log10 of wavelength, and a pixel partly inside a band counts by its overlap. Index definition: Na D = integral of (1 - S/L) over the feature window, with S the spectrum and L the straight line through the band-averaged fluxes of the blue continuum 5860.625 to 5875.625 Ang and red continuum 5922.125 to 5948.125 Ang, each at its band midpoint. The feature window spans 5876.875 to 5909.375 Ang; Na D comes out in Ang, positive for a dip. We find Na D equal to 2.1 Ang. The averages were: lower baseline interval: 34.9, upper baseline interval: 34.6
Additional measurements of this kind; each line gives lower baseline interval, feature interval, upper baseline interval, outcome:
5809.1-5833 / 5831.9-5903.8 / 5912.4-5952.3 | 1.2 Ang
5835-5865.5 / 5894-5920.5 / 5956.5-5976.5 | 0.5 Ang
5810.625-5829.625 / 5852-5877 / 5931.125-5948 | -0.3 Ang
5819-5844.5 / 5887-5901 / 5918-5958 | 1.8 Ang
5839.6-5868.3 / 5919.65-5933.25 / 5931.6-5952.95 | -0.9 Ang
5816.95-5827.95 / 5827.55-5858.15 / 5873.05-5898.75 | -0.2 Ang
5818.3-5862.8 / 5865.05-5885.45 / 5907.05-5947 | -0.4 Ang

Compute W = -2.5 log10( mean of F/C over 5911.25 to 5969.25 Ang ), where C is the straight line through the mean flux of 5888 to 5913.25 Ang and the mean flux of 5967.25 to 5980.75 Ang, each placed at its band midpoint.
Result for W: -0.026 mag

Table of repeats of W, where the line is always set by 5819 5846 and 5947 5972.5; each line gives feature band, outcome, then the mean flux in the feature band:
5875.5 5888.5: -0.016 mag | 34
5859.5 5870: -0.026 mag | 34.5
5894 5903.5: 0.064 mag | 31.4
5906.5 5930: -0.048 mag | 34.6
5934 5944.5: -0.015 mag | 33.4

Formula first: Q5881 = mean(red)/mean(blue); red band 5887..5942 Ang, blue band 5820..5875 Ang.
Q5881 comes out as 0.97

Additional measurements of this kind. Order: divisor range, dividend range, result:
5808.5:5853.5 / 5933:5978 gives 0.95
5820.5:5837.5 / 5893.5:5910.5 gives 1.00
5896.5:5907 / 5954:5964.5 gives 0.98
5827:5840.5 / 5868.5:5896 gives 0.98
